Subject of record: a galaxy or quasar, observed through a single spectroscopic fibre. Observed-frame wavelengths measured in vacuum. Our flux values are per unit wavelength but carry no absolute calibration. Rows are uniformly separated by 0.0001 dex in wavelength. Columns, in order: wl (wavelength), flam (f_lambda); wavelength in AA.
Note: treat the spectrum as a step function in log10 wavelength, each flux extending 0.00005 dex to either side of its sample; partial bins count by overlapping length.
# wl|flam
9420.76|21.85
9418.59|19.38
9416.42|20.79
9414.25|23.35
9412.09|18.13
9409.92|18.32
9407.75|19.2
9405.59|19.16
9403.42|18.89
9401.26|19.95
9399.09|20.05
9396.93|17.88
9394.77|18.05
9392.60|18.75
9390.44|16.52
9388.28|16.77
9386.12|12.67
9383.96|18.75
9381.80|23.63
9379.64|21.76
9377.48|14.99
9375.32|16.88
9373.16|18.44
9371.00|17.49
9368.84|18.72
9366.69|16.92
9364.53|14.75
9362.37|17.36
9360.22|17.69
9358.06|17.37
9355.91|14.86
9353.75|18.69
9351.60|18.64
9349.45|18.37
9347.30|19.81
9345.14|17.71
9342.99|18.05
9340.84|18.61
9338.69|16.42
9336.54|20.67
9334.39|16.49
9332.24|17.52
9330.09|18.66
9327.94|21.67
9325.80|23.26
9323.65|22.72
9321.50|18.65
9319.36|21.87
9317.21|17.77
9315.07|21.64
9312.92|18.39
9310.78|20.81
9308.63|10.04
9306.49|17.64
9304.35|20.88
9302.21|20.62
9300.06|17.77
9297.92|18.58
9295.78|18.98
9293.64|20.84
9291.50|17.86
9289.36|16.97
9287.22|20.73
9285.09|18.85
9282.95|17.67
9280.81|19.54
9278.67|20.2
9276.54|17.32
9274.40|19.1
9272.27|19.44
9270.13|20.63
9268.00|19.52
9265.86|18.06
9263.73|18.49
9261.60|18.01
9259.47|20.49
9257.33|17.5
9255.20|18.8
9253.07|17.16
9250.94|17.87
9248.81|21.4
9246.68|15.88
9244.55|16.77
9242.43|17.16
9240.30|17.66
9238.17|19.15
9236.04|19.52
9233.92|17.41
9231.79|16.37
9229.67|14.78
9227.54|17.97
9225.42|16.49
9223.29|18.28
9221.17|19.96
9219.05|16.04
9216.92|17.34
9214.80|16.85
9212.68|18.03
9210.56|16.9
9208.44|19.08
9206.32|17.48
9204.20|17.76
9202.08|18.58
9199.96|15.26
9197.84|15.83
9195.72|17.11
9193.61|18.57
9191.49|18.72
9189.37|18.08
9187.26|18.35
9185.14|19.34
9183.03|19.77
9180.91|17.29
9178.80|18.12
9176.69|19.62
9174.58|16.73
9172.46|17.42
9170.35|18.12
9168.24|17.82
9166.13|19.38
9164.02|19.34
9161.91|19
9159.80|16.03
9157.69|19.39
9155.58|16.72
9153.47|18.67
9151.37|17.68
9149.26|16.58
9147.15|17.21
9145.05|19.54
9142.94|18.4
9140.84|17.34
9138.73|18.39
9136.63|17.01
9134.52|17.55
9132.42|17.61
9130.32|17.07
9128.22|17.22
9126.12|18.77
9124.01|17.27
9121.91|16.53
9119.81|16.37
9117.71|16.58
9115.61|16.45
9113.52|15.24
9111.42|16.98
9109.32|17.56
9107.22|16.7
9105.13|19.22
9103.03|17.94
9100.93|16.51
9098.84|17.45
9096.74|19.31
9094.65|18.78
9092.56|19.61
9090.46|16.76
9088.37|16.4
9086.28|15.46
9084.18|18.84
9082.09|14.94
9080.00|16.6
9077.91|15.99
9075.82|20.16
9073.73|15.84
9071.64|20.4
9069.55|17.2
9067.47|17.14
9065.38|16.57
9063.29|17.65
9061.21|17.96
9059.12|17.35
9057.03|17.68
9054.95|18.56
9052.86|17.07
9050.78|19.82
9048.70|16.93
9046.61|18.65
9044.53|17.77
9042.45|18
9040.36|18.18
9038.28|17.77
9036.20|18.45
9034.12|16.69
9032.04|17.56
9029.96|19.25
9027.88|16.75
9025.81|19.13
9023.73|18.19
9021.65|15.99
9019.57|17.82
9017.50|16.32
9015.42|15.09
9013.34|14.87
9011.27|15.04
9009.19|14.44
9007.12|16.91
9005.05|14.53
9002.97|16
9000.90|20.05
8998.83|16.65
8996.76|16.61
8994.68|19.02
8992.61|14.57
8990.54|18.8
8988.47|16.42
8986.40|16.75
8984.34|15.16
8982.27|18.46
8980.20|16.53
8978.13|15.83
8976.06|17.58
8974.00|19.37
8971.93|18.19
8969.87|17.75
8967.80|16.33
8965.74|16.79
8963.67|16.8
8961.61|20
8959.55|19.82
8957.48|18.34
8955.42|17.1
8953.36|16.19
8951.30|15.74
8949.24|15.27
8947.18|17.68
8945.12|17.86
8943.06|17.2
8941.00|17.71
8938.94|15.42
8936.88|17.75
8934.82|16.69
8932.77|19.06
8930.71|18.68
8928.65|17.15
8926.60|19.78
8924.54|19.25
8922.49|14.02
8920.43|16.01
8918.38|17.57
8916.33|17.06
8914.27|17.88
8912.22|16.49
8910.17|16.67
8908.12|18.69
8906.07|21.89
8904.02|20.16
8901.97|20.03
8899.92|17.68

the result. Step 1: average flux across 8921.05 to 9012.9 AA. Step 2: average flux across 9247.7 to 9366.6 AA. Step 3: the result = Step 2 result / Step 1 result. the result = 1.1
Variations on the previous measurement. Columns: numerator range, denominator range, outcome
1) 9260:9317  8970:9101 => 1.09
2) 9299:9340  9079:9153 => 1.10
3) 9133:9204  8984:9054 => 1.05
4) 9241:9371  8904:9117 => 1.07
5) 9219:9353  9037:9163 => 1.06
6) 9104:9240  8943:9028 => 1.04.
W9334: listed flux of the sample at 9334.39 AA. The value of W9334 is 16.49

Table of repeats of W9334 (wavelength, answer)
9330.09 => 18.66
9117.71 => 16.58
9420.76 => 21.85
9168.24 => 17.82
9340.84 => 18.61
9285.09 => 18.85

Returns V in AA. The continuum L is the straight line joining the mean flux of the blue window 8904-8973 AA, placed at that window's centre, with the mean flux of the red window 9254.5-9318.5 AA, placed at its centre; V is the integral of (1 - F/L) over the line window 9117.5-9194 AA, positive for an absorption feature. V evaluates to 1.6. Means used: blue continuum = 17.6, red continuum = 18.8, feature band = 17.9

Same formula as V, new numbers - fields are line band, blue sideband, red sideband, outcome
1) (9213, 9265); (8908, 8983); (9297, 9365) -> 1.4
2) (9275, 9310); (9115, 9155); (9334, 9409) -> -1.1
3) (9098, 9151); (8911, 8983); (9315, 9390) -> 1.5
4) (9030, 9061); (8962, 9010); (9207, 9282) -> -1.2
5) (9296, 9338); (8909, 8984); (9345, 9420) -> -2.4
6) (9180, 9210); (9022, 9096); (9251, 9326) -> 0.9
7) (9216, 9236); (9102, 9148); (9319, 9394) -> 0.6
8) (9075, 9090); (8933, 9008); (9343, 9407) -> 0.5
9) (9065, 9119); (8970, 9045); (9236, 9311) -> 0.6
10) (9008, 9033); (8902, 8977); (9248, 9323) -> 1.8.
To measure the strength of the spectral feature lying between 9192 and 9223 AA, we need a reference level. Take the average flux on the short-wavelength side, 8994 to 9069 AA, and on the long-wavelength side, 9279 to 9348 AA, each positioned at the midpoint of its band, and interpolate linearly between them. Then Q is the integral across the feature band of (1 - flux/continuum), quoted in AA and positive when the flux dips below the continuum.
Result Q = 1.4 AA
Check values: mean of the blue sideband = 17.3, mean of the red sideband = 19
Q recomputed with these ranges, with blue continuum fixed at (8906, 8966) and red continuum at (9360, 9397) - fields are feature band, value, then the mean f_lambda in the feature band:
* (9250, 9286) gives -2.3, 18.7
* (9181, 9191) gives -0.6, 18.7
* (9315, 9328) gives -2.5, 21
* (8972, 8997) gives 0.5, 17.1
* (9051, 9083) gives 0.1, 17.5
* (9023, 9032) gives -0.4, 18.3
